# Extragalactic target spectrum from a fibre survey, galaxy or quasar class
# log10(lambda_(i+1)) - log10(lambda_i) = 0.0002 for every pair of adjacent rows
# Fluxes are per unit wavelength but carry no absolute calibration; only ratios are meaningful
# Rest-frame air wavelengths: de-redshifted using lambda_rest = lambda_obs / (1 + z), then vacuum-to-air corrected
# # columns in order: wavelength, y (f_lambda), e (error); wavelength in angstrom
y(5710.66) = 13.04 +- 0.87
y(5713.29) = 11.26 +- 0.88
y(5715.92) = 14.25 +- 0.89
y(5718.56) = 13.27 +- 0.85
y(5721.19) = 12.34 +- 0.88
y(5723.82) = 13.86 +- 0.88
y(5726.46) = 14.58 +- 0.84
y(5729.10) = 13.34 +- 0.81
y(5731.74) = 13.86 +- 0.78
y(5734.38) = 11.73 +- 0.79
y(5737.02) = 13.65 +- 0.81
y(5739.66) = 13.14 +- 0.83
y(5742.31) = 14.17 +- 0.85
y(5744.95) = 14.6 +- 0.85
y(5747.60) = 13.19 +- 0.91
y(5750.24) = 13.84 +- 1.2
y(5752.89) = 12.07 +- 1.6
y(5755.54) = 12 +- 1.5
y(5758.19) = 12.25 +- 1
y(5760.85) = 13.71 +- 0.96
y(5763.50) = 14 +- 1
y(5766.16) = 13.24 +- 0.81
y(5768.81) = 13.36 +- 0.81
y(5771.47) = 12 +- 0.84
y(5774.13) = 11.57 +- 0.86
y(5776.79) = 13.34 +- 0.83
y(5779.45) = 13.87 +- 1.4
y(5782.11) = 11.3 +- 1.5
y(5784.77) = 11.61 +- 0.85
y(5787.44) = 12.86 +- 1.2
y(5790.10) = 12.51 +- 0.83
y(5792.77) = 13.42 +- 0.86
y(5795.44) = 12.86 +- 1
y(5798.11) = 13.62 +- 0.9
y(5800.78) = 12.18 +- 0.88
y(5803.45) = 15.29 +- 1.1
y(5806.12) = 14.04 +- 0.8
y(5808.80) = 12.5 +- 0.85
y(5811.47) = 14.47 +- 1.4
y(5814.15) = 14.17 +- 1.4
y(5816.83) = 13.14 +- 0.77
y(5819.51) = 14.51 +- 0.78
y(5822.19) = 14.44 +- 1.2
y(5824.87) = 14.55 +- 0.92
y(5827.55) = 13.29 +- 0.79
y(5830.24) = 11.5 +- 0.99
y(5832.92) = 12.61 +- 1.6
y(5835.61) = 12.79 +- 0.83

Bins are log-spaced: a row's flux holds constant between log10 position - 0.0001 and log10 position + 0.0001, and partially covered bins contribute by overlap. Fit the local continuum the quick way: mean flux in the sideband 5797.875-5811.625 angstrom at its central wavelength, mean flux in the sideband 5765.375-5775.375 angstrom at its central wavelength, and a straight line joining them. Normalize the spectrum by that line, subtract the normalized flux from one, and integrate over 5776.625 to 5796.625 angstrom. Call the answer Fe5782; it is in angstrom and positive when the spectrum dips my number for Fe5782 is 0.5 angstrom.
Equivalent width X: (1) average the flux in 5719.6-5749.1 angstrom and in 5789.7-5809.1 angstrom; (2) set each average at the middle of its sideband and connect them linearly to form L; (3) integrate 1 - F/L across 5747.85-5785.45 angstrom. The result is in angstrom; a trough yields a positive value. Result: 1.9 angstrom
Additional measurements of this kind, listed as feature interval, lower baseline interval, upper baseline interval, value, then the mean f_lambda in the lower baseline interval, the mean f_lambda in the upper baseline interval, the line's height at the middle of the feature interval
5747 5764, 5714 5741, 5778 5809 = 0.3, 13.4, 13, 13.2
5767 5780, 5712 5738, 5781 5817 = 0.4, 13.2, 13.2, 13.2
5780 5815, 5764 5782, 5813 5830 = 0.6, 12.8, 13.8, 13.3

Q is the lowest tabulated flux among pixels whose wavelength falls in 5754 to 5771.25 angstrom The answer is 12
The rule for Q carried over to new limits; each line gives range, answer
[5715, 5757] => 11.73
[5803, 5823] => 12.5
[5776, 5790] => 11.3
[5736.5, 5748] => 13.14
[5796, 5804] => 12.18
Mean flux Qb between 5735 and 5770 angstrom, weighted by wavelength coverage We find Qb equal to 13.3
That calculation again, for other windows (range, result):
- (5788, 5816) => 13.5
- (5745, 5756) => 13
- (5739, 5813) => 13.1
